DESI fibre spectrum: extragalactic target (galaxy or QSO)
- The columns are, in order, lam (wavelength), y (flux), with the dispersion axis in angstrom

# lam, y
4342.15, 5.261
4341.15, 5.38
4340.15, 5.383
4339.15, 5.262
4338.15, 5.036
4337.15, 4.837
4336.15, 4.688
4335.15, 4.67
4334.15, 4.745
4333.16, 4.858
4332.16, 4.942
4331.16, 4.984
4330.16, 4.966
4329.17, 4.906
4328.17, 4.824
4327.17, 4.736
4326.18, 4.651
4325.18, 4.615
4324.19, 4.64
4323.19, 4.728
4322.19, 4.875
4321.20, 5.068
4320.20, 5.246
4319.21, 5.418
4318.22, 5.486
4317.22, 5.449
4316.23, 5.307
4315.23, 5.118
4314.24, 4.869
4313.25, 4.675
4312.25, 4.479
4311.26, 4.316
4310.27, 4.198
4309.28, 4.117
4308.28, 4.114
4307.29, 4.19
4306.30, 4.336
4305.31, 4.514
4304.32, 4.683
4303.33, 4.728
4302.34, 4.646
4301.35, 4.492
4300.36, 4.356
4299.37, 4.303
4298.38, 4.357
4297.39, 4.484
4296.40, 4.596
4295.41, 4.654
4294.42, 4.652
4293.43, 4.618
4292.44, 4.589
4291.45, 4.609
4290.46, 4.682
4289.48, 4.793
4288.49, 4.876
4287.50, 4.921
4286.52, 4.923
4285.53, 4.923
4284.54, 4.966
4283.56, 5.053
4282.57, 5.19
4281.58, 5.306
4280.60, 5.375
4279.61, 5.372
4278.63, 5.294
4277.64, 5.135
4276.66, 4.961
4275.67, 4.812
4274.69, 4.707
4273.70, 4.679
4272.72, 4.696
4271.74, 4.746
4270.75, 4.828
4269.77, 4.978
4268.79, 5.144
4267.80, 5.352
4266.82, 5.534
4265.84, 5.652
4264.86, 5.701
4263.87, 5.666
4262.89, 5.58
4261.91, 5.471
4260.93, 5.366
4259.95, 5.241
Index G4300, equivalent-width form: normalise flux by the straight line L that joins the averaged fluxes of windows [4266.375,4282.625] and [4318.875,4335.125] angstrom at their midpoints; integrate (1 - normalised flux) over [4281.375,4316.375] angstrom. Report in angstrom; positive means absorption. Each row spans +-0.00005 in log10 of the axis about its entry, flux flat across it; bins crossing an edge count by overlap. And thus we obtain 2.3 angstrom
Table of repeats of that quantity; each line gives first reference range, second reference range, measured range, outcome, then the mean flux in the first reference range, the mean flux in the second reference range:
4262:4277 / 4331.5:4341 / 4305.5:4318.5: 1.0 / 5.14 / 4.95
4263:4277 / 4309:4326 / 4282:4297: 0.6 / 5.12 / 4.87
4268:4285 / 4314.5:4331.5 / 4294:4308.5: 1.5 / 5.02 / 5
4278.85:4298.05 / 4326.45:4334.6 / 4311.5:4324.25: -0.4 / 4.87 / 4.87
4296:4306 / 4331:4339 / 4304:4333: -0.5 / 4.51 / 4.85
